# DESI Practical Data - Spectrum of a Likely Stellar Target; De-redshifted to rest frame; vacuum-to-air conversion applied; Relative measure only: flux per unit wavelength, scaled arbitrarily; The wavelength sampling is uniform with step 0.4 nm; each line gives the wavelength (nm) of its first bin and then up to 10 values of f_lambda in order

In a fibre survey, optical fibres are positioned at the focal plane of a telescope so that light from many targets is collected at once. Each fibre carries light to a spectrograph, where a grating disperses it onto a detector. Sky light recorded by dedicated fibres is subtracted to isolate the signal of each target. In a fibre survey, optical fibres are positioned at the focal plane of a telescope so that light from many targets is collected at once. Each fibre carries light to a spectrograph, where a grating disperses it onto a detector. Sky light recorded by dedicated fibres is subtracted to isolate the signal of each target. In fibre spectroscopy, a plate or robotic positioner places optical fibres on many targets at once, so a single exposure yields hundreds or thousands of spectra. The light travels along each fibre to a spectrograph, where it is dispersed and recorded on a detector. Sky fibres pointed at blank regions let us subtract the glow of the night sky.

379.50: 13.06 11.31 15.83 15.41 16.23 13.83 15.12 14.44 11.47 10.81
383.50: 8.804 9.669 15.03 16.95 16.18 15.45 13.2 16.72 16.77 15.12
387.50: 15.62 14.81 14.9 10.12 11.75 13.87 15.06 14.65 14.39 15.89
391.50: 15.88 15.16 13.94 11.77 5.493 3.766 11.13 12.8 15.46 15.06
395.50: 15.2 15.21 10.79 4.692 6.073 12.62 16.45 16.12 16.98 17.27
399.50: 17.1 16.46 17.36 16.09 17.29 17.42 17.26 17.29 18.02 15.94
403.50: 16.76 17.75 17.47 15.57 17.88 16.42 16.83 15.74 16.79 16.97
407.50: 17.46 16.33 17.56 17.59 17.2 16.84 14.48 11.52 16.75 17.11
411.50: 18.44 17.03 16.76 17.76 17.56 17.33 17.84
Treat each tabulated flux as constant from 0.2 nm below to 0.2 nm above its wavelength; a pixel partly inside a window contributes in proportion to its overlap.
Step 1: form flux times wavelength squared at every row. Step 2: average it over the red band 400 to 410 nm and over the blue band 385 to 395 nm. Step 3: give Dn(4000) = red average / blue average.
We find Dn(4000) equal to 1.34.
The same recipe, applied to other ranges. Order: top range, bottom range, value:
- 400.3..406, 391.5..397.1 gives 1.54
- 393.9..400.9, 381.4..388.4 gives 1.06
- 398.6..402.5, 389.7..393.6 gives 1.39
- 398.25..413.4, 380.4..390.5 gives 1.32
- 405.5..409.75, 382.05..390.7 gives 1.35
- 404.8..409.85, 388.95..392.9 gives 1.28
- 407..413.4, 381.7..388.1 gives 1.34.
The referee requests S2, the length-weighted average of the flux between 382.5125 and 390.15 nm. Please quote 13.8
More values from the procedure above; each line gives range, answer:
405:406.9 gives 16.7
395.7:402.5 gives 14.9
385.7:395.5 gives 13.5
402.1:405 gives 17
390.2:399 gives 12.7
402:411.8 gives 16.7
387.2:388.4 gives 15.1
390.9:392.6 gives 15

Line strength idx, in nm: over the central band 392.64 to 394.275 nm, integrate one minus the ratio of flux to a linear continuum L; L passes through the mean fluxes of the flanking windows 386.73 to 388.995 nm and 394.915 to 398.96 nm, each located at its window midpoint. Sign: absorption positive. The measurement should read 0.634 nm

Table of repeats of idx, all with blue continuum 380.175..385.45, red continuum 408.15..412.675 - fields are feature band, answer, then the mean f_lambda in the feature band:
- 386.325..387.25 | -0.12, 16.1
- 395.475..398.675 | 0.63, 12.2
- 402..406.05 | -0.28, 17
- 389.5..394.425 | 0.72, 12.5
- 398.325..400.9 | -0.23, 16.8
